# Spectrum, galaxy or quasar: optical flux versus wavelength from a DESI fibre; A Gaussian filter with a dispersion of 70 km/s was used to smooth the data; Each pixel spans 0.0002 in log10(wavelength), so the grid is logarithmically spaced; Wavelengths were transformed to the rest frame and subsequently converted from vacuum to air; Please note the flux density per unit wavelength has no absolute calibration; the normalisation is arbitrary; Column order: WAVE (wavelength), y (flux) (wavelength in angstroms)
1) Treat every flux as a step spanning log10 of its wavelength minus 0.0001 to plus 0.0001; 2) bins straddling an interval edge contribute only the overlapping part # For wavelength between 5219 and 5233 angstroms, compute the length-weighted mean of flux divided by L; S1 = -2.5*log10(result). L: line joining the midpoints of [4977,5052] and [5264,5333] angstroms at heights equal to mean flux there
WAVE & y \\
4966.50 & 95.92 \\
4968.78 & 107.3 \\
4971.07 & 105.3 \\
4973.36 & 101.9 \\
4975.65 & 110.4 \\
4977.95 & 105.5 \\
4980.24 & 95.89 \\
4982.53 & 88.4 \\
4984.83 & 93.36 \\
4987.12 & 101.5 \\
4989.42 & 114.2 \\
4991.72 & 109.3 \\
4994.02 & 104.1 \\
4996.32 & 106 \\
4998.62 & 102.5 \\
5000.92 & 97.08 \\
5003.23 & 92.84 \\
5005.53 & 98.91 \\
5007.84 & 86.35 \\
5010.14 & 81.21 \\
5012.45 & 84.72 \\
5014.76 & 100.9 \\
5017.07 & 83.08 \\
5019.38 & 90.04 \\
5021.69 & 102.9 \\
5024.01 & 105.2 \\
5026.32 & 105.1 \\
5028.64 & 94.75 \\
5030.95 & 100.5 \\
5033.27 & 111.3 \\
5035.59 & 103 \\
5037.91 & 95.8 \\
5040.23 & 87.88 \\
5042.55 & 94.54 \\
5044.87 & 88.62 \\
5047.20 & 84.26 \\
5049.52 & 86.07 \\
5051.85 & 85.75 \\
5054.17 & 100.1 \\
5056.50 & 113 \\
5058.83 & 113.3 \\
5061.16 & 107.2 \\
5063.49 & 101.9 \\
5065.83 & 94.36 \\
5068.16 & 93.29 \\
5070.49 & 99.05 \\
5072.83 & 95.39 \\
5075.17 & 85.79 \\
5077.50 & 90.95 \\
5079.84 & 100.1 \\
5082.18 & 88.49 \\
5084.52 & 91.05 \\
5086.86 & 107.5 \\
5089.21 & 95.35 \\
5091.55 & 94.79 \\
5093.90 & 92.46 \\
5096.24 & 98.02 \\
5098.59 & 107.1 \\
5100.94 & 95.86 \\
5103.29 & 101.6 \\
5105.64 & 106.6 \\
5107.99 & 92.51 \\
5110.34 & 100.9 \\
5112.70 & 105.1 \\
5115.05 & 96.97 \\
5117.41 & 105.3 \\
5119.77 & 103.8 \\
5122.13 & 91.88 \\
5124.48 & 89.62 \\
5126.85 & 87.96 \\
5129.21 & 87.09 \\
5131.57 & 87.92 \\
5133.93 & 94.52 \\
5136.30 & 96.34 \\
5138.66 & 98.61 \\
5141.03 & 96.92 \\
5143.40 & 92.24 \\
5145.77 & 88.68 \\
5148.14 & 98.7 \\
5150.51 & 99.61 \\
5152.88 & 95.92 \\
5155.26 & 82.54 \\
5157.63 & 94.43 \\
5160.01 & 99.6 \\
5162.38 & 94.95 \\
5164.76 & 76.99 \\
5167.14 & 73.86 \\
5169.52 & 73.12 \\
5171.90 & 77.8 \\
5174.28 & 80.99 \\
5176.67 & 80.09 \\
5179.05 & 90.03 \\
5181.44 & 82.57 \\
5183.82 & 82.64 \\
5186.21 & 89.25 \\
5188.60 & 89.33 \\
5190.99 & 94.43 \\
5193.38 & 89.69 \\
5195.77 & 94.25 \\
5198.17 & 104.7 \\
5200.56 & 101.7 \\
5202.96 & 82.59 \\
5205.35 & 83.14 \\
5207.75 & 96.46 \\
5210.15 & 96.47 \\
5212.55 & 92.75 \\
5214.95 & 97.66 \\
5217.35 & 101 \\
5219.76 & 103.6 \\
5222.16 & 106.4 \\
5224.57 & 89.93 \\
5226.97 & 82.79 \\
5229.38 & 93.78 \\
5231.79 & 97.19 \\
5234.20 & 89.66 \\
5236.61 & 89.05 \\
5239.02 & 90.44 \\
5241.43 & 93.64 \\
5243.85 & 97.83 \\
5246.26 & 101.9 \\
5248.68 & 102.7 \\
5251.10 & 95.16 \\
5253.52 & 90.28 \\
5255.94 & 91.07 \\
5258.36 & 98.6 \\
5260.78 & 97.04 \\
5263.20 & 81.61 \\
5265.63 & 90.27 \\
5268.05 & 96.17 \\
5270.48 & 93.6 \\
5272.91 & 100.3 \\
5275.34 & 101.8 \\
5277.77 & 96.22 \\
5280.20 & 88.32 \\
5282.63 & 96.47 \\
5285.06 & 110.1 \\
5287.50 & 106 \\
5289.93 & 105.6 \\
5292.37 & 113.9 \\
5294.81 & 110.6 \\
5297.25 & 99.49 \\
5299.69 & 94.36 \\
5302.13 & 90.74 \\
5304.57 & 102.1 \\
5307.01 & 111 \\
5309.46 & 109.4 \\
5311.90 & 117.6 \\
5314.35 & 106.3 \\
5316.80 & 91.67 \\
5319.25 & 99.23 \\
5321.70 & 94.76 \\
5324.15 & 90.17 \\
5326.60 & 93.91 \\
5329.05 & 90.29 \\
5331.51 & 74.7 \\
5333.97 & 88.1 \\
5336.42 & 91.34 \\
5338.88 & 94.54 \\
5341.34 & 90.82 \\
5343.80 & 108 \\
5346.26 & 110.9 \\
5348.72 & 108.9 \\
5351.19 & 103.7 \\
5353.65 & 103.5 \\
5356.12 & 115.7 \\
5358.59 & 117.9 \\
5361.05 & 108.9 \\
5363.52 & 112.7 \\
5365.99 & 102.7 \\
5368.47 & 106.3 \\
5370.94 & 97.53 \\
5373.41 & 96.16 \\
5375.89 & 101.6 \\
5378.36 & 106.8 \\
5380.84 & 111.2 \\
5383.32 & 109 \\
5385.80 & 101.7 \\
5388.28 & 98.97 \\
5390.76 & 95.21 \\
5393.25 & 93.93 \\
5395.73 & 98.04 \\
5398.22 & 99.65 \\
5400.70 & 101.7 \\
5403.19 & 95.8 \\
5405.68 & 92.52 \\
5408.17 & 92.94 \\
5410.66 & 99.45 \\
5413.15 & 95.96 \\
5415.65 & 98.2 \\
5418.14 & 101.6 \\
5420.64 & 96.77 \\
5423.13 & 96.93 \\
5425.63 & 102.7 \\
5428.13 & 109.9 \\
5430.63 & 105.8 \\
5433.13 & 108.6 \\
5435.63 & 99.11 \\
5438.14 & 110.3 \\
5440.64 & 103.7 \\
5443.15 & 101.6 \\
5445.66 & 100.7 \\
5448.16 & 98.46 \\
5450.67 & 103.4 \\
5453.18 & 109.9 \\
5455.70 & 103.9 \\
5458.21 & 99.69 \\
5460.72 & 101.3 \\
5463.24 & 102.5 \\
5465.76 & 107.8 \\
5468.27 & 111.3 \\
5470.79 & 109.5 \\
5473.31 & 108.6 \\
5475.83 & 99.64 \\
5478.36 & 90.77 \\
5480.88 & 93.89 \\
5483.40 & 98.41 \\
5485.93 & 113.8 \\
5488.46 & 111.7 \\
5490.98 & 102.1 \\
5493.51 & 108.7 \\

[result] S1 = 0.03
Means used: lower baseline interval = 96.5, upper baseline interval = 98.9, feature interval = 95.4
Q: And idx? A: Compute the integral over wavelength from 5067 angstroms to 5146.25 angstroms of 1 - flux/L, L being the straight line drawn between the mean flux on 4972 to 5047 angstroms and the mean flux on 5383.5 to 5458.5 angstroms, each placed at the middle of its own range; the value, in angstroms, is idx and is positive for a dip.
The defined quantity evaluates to 2.1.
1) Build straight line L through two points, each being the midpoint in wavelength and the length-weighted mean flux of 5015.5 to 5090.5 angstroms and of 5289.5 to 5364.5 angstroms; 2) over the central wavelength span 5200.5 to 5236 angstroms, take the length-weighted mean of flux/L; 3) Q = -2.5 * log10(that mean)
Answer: 0.06 mag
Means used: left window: 96.8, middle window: 94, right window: 102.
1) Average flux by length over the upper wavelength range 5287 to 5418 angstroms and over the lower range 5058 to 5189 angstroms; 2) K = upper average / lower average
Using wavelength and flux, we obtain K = 1.08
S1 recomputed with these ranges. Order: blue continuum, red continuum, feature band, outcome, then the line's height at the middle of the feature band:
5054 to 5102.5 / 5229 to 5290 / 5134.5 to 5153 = 0.018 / 97.4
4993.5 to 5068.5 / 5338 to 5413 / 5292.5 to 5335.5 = 0.035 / 101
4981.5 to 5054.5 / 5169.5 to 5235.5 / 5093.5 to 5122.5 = -0.073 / 93.8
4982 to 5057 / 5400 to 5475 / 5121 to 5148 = 0.068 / 98.2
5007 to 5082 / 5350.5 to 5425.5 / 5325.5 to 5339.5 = 0.141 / 101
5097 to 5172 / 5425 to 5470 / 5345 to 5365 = -0.090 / 101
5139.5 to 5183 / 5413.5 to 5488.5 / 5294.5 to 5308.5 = -0.064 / 95.2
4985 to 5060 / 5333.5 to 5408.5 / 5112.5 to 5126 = 0.009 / 98.8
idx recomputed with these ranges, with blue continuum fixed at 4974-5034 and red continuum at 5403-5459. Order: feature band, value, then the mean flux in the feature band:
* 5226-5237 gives 1.02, 90.7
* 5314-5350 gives 1.92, 95.3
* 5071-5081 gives 0.57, 93.4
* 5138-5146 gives 0.40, 94.4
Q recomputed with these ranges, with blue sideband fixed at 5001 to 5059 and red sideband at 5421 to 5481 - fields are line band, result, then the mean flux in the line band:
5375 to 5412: 0.03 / 99.9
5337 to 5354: -0.01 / 102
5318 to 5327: 0.07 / 94.6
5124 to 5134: 0.10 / 88.8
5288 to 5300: -0.06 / 106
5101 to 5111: -0.03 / 99.9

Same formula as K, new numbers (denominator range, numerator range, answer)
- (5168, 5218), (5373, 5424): 1.11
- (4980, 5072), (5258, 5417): 1.03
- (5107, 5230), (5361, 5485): 1.11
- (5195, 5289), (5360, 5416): 1.05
